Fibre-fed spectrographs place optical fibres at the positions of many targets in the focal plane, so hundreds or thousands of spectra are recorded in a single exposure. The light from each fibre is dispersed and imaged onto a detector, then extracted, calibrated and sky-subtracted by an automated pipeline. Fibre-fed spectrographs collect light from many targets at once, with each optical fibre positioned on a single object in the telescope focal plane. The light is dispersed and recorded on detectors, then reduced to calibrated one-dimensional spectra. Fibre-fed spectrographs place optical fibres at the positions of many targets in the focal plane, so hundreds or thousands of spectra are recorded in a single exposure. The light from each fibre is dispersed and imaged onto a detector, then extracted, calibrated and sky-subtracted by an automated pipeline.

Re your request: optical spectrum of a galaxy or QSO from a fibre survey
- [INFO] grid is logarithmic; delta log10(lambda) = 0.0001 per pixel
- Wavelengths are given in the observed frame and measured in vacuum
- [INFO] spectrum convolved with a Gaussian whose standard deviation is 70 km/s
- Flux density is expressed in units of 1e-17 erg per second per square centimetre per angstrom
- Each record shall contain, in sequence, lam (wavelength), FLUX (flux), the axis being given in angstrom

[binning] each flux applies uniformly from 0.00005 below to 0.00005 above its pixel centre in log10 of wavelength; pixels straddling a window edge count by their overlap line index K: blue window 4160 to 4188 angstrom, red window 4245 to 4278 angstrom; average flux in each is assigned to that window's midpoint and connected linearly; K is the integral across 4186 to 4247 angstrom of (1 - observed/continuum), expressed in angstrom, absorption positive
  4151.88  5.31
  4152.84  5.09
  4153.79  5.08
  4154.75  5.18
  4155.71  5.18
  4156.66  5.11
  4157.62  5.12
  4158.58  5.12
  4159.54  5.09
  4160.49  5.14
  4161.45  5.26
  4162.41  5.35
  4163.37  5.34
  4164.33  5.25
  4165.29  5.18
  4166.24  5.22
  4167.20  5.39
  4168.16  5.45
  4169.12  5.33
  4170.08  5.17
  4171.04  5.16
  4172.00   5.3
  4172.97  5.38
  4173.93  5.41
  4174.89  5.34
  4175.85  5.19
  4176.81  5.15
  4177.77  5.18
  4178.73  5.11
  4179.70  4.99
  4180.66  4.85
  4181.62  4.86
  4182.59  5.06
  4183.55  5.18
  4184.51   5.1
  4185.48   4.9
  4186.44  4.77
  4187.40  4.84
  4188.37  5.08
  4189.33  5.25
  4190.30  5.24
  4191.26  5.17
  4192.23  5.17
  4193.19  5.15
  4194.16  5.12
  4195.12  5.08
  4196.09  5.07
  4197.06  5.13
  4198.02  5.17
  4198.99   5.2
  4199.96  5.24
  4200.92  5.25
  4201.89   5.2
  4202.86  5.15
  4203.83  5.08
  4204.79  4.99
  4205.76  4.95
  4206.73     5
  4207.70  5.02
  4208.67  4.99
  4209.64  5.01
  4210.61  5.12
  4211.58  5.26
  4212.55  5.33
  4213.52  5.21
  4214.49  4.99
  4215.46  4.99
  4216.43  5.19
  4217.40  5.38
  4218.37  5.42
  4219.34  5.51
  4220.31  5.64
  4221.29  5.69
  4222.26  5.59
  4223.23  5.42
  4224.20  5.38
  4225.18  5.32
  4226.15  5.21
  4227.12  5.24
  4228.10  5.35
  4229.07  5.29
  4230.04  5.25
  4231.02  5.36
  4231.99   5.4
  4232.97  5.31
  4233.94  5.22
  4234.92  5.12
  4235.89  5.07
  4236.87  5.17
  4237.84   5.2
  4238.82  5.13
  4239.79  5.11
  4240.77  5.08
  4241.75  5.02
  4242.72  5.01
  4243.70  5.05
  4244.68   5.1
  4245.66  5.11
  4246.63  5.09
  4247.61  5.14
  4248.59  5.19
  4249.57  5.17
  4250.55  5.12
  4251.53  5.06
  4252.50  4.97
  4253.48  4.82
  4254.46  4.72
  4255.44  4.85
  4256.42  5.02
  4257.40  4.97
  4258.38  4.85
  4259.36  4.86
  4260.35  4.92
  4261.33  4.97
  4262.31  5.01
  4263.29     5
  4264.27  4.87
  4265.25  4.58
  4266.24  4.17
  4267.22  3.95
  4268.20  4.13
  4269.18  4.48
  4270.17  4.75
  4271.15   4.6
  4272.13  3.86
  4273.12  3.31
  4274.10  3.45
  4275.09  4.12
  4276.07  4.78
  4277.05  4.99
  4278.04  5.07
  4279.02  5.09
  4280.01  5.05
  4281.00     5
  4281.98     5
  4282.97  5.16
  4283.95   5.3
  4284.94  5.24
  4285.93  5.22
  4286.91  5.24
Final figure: -3.1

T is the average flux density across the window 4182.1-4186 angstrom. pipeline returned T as 5.05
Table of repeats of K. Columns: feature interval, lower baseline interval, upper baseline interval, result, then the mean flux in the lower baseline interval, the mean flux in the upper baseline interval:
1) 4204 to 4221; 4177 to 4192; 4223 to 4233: 0.1 angstrom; 5.04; 5.32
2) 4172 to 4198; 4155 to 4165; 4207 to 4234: 0.6 angstrom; 5.19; 5.29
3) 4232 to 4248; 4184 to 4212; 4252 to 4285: -0.9 angstrom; 5.09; 4.7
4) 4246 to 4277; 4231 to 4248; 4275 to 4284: 2.3 angstrom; 5.14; 4.98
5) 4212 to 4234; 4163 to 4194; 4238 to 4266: -1.2 angstrom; 5.16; 4.99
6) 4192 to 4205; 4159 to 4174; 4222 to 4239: 0.3 angstrom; 5.27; 5.28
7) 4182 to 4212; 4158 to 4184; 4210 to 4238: 0.9 angstrom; 5.2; 5.3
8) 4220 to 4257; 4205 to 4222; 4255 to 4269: -1.6 angstrom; 5.22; 4.72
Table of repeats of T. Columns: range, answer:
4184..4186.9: 4.93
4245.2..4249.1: 5.14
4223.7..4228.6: 5.3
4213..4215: 5.1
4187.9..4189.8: 5.18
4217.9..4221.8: 5.56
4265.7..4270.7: 4.3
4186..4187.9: 4.8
